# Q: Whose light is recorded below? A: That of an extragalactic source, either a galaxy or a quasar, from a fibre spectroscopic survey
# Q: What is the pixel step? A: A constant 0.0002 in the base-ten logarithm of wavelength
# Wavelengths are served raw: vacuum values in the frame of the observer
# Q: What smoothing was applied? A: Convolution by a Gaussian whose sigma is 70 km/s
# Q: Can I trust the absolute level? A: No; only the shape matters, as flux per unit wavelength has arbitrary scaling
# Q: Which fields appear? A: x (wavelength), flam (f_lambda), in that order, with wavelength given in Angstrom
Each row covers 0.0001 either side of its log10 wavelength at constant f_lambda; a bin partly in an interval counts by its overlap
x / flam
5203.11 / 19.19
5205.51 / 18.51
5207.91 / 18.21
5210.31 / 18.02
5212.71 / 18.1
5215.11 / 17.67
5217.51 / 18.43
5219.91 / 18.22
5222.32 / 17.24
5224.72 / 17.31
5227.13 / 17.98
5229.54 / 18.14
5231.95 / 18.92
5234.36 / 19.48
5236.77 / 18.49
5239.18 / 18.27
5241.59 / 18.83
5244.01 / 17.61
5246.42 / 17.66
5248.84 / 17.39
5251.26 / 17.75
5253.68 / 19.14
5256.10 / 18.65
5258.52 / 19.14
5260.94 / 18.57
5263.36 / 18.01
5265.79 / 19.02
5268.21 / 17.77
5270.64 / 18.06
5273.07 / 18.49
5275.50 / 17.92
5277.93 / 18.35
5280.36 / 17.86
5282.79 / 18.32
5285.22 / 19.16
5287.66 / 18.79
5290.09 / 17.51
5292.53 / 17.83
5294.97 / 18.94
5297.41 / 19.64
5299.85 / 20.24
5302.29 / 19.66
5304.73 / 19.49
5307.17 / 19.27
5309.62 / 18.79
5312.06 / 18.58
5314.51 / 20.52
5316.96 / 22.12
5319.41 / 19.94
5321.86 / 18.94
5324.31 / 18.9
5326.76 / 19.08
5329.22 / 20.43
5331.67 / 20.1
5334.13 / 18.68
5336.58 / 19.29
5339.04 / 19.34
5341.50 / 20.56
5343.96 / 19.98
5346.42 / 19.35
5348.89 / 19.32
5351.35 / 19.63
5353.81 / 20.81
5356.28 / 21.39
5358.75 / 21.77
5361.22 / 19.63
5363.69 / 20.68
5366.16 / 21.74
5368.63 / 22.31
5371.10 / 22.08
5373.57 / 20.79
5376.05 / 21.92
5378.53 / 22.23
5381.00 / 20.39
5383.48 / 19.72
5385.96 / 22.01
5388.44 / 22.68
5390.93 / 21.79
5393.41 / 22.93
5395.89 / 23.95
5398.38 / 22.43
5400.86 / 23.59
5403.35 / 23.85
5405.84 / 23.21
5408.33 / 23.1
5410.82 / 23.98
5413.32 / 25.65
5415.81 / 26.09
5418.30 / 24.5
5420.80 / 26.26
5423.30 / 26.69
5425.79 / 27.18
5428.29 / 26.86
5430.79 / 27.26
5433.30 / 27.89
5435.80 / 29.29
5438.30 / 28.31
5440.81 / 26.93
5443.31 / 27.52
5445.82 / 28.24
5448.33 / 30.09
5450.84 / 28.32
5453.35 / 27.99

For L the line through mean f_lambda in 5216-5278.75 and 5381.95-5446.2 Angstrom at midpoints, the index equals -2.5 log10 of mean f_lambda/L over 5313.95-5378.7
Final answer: 0.10 mag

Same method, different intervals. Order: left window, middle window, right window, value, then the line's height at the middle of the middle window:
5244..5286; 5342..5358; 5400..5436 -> 0.11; 22.4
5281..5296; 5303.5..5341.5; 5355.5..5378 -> 0.01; 19.7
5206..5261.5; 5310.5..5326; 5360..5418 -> 0.04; 20.6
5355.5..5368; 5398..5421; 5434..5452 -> 0.05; 25.4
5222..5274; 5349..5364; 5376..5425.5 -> 0.07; 22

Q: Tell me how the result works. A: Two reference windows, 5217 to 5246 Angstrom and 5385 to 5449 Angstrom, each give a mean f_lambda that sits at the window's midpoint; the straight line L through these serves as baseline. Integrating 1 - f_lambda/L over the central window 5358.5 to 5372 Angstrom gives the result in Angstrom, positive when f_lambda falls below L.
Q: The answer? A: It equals 1.22 Angstrom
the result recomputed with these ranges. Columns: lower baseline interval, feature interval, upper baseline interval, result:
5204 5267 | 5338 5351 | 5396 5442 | 1.70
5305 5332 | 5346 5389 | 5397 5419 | 2.01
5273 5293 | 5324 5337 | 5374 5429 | 0.60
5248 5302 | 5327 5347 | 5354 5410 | 0.81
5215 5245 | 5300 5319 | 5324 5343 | -0.53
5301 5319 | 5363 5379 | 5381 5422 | 0.36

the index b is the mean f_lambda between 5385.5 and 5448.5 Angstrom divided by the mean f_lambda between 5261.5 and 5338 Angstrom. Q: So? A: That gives 1.3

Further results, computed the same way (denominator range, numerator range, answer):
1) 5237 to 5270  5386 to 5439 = 1.37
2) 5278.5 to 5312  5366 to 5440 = 1.28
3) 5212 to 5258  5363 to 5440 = 1.32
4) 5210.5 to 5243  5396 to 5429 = 1.36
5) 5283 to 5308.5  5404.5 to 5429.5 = 1.33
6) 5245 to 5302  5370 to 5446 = 1.32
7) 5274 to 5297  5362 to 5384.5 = 1.16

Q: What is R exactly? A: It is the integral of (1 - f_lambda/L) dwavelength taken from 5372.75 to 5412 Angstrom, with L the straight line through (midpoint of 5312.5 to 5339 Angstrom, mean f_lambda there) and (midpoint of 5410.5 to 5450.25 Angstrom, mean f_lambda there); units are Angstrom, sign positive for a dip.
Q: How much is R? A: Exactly 3.3 Angstrom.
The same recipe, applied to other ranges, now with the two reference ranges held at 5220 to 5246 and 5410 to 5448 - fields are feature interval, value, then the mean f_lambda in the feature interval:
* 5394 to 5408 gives 1.27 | 23.4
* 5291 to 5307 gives 1.43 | 19.3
